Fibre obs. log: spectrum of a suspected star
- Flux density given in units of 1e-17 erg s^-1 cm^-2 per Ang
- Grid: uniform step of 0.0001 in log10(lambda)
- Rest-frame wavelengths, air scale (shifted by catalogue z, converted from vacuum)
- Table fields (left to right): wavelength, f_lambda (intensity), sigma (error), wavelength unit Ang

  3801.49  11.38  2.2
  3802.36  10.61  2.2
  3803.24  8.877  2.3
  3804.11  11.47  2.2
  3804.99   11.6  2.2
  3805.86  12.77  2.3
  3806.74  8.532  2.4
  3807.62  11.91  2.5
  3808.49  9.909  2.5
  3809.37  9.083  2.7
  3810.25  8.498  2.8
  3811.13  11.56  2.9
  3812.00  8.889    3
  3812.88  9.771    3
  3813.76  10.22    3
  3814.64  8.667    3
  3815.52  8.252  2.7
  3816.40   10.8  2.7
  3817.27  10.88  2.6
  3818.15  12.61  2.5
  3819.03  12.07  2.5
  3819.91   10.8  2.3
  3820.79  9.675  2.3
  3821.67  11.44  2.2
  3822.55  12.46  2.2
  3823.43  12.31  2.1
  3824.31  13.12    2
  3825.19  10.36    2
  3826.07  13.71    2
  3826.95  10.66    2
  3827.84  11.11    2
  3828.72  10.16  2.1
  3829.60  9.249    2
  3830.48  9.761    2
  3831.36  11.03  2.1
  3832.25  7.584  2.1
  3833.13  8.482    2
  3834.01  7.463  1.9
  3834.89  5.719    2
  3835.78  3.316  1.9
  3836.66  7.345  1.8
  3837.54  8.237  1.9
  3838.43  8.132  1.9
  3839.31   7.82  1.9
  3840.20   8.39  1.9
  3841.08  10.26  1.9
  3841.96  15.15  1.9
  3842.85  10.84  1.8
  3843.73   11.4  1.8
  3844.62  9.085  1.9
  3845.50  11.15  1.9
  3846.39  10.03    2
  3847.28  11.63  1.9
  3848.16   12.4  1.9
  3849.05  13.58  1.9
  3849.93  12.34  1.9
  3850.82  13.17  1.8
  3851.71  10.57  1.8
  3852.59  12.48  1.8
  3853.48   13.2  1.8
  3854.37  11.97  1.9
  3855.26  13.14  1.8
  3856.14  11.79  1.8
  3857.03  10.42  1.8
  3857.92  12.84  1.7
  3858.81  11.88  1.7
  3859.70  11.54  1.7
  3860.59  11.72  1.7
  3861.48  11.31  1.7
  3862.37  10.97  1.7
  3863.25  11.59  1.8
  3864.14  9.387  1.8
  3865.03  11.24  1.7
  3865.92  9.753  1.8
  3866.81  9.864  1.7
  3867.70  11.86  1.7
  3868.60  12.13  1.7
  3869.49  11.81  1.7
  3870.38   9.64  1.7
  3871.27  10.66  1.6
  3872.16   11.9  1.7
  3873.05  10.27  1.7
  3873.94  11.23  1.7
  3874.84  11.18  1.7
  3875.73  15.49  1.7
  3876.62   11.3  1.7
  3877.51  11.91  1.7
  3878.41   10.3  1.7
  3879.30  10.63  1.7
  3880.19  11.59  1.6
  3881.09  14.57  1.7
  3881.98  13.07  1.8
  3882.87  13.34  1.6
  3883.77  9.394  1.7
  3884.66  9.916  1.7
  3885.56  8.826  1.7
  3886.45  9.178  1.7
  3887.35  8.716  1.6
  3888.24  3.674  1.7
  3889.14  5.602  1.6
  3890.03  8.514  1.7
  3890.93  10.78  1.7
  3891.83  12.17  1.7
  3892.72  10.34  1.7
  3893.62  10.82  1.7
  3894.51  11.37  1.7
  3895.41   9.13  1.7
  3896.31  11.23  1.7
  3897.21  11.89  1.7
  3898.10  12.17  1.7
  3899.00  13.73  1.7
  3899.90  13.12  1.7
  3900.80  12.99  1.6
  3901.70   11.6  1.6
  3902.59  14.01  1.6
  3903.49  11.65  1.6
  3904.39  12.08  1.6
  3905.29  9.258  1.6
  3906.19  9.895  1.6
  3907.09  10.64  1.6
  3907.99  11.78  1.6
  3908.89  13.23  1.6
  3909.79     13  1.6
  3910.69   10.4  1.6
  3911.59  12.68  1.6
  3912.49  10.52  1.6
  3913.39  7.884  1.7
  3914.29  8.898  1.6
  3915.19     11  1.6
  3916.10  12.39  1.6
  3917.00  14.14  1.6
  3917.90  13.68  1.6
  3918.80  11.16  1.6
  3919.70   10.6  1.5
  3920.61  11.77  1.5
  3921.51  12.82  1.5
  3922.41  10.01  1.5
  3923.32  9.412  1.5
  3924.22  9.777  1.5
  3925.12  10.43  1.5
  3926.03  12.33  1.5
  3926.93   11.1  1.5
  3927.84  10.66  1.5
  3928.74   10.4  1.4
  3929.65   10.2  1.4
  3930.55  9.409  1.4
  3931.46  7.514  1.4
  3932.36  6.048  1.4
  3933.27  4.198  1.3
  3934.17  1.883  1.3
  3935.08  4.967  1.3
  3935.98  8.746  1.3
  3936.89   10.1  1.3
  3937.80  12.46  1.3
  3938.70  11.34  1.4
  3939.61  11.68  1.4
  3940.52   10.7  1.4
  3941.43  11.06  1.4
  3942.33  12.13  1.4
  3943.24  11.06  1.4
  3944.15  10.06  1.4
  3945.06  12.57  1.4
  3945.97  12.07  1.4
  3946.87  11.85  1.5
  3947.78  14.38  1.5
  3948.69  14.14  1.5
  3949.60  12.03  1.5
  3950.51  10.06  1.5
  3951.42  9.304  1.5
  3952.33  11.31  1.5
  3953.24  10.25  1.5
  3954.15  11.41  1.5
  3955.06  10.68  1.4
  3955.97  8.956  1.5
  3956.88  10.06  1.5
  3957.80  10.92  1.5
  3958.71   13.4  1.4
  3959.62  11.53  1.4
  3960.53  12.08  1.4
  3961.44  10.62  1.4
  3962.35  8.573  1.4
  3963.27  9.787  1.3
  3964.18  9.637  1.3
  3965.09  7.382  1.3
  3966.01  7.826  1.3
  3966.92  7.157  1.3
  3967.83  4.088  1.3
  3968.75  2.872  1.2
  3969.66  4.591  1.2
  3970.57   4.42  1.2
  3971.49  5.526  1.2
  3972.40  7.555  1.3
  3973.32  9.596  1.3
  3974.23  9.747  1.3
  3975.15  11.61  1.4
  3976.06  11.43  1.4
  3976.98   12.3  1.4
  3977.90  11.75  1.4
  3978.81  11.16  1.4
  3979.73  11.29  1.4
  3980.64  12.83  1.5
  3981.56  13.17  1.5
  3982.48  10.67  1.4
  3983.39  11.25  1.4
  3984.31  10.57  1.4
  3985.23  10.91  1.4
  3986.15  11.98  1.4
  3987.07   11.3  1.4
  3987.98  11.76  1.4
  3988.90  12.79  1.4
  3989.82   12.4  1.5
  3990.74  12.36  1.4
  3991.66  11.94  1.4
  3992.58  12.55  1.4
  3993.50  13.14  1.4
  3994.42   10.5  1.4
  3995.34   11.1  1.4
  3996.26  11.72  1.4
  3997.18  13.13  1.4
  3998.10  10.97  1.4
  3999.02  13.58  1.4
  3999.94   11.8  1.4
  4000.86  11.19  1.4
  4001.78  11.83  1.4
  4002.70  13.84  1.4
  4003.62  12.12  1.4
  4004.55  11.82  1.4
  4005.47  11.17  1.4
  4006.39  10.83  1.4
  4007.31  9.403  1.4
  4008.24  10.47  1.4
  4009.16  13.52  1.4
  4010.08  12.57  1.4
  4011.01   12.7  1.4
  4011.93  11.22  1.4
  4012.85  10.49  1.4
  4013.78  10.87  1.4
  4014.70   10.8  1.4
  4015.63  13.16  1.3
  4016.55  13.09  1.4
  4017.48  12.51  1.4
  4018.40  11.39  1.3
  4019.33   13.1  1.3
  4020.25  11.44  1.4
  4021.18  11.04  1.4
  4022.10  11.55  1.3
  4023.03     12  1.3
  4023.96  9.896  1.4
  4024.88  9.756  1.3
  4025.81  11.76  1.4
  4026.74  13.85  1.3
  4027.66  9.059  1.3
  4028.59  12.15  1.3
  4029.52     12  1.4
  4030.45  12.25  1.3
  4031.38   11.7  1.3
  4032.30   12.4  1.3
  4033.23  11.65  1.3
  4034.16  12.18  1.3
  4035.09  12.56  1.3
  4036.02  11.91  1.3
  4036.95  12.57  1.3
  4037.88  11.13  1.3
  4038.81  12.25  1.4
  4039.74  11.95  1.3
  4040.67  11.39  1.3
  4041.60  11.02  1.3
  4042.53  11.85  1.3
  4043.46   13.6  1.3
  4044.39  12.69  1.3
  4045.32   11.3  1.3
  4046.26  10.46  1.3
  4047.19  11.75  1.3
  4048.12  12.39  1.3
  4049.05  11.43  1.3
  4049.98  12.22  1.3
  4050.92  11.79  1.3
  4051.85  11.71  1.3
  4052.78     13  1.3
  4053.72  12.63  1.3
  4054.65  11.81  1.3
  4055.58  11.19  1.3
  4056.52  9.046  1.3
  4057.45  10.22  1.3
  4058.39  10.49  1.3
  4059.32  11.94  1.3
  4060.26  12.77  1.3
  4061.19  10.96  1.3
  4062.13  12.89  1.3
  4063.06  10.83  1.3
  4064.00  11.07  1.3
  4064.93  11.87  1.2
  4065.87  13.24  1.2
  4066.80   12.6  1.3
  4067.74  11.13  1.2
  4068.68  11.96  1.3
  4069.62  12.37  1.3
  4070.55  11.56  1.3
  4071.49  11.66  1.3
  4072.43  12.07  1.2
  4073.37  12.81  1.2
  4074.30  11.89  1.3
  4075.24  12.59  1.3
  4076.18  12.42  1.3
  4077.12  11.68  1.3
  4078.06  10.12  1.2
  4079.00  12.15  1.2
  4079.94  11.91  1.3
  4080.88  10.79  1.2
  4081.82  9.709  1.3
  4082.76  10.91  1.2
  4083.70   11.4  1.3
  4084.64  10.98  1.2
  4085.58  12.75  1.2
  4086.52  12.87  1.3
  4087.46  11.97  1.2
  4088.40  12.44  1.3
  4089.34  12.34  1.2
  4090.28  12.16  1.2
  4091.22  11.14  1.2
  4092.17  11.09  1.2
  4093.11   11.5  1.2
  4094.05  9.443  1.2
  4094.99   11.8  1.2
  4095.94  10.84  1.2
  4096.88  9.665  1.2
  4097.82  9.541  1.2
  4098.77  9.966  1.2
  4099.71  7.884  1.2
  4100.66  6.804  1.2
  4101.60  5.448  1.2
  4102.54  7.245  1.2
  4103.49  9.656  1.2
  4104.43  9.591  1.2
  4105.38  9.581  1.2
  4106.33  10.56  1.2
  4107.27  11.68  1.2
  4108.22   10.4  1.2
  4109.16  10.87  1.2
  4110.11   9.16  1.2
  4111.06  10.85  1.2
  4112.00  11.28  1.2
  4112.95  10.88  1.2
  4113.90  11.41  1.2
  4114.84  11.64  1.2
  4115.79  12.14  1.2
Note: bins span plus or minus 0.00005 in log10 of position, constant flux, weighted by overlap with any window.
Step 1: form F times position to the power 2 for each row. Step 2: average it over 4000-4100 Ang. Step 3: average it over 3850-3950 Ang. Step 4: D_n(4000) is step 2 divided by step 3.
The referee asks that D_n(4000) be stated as 1.14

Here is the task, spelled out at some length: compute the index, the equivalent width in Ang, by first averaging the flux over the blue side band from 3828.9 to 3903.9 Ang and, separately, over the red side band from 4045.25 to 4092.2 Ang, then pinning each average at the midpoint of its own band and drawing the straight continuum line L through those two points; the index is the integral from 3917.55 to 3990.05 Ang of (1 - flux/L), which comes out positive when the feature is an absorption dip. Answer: 6.5 Ang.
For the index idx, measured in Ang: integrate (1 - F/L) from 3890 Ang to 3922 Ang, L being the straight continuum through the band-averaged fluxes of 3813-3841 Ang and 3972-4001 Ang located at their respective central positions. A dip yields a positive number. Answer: -2.6 Ang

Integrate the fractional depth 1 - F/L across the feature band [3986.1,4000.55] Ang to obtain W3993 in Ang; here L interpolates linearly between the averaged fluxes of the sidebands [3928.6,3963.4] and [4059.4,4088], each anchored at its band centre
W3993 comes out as -1.6 Ang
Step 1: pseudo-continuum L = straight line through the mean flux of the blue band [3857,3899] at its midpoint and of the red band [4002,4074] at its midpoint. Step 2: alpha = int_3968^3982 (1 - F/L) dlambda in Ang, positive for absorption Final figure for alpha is 2.7 Ang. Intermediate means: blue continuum 10.9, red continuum 11.8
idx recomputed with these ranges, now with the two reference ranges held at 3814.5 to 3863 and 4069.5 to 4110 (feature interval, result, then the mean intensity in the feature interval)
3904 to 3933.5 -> 0.26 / 10.6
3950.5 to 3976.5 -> 4.16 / 9.03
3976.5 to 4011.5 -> -3.54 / 11.9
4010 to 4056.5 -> -4.34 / 11.8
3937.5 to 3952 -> -1.26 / 11.7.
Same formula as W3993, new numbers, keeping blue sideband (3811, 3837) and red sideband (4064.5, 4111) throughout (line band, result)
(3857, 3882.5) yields -3.3 Ang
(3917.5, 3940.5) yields 1.4 Ang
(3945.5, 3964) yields -1.2 Ang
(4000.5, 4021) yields -2.2 Ang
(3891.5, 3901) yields -1.3 Ang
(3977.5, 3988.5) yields -1.0 Ang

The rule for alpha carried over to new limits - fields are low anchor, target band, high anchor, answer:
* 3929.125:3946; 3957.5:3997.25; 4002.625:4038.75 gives 0.87 Ang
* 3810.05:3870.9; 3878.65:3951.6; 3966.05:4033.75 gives 0.91 Ang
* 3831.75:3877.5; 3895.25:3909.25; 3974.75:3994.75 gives -0.87 Ang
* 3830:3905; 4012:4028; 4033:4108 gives -0.51 Ang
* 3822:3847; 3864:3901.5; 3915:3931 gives -1.18 Ang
